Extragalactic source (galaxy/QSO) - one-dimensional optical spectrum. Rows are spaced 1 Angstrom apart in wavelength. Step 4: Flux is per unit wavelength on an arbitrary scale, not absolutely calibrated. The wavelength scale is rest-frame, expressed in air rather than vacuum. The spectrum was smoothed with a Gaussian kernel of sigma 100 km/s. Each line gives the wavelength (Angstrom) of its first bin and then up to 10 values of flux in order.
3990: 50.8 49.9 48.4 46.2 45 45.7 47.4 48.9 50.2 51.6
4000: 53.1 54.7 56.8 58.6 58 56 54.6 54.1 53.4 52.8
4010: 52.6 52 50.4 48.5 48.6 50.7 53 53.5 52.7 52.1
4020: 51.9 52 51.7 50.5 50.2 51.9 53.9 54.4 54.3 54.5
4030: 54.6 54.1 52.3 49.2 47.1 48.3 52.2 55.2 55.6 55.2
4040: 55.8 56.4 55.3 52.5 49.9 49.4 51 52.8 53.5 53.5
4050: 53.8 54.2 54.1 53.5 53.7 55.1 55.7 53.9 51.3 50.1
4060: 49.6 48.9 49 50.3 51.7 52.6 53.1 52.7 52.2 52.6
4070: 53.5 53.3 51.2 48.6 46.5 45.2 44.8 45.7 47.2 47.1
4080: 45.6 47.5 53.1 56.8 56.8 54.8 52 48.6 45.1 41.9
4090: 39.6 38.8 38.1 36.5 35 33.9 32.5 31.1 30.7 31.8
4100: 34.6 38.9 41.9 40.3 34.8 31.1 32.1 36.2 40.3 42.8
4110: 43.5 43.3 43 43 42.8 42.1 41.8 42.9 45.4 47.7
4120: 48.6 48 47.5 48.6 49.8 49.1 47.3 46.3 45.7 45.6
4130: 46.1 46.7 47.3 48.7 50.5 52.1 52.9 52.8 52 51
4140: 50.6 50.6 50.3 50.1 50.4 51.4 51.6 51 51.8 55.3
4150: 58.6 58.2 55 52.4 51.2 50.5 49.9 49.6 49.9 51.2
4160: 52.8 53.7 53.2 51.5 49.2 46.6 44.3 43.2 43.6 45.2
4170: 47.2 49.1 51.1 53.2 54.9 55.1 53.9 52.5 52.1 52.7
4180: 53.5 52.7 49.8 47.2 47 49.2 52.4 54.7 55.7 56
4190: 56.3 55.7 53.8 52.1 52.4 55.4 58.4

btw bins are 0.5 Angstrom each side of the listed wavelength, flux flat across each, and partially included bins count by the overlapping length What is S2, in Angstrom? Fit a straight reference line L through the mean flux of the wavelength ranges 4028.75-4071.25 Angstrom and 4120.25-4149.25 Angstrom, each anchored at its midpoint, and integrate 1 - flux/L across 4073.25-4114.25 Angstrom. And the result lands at 7.4 Angstrom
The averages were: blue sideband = 52.6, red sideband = 49.6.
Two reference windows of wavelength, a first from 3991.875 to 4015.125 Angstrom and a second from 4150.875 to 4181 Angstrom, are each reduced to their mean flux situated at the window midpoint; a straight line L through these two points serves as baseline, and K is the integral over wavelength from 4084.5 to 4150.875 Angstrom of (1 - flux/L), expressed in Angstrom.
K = 8.2 Angstrom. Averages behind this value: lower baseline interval 51.7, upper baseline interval 50.8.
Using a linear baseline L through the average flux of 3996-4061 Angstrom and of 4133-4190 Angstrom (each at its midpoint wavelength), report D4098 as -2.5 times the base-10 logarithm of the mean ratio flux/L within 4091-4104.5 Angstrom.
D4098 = 0.414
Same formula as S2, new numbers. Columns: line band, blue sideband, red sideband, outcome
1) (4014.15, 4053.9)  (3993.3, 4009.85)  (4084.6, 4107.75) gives -4.4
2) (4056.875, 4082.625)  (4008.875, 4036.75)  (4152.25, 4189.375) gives 0.8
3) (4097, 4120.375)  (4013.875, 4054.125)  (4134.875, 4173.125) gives 5.3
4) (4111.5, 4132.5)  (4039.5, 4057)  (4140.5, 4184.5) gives 2.4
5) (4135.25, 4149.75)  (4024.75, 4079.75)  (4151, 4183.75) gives -0.2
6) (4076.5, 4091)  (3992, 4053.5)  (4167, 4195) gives 1.0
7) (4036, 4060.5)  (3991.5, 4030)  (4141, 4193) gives -0.7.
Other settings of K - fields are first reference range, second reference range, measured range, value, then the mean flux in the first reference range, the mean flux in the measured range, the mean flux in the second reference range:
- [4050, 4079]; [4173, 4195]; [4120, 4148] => 1.45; 51.1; 49.4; 52.9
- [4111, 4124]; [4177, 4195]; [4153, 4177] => 0.12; 45.2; 50.1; 52.6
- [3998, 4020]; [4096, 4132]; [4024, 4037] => -0.36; 53.1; 52.3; 42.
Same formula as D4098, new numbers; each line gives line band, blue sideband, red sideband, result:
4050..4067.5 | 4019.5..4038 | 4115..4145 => -0.026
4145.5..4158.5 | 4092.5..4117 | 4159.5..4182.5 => -0.129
